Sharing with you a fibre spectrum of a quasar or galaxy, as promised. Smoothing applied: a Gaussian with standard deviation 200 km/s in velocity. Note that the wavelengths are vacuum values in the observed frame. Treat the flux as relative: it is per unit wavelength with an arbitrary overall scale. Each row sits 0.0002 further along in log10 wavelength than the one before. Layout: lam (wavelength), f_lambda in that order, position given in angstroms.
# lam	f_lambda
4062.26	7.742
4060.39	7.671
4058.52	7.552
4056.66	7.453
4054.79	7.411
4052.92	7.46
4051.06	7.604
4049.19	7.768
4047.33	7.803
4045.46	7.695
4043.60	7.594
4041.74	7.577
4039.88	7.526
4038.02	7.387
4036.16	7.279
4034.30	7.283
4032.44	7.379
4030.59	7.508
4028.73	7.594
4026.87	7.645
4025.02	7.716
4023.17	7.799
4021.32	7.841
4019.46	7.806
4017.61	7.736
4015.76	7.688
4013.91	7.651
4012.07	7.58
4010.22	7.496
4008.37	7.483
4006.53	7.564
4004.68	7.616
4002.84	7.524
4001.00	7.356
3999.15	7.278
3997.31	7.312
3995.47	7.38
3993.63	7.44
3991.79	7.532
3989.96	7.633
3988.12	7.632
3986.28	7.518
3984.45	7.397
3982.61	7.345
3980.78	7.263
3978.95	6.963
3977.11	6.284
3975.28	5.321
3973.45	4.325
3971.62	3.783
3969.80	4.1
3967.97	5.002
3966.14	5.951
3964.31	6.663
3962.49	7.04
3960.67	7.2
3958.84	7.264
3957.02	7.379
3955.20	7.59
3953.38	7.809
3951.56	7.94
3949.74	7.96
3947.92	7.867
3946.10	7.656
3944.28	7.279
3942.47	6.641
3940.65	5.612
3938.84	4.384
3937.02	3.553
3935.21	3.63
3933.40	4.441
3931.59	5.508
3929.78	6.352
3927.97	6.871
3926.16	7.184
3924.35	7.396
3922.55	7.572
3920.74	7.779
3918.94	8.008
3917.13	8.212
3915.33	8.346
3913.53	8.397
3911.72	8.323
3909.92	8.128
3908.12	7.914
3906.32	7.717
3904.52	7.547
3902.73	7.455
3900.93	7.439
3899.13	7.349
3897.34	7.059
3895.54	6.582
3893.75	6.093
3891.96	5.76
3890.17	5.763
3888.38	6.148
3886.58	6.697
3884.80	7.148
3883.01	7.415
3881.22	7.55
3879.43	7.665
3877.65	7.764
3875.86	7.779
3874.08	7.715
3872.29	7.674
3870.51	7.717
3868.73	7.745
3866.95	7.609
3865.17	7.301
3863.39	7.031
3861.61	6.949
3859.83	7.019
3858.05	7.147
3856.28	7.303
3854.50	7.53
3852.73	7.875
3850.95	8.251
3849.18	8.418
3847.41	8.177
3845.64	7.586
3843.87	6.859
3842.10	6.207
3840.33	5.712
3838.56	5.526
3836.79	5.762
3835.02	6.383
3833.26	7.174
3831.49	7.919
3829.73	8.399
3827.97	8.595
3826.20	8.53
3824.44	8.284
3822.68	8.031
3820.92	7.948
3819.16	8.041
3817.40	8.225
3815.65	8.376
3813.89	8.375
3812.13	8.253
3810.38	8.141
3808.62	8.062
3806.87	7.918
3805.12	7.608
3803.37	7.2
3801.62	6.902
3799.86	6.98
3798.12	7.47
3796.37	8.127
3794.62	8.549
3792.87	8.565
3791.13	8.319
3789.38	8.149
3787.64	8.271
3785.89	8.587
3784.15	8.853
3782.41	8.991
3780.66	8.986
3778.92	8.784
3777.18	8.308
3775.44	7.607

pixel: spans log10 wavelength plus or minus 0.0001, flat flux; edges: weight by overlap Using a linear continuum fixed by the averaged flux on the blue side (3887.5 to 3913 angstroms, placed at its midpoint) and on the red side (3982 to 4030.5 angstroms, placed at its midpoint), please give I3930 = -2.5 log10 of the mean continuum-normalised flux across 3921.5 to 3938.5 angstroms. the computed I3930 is 0.240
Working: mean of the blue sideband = 7.11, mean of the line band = 5.8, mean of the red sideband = 7.56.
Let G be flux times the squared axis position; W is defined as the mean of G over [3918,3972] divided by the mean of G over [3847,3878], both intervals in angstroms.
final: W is 0.9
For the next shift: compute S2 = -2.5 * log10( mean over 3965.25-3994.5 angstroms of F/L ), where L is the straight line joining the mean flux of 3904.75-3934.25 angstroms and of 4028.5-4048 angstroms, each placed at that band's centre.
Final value 0.174 mag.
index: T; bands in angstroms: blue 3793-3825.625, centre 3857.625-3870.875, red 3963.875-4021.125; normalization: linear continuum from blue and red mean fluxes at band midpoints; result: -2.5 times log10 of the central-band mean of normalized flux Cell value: 0.05 mag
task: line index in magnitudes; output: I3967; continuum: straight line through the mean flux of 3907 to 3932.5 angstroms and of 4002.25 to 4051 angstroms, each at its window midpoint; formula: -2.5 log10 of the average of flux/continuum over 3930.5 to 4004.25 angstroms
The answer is 0.16 mag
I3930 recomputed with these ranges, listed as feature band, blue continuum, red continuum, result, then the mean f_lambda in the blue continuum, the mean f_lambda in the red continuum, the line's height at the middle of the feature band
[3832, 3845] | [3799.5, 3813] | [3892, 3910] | 0.190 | 7.66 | 7.22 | 7.51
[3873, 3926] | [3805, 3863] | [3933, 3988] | -0.071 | 7.59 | 6.34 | 6.94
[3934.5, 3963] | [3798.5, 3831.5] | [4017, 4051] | 0.159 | 7.99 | 7.6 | 7.75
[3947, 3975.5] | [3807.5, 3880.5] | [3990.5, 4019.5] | 0.165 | 7.59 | 7.52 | 7.54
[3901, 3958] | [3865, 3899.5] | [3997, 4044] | 0.032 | 7.12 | 7.55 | 7.27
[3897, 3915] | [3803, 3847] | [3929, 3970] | -0.151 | 7.57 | 6.34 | 6.77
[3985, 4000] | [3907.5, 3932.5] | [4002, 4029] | 0.023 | 7.56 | 7.65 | 7.63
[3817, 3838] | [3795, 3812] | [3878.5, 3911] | -0.030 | 7.66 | 7.09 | 7.51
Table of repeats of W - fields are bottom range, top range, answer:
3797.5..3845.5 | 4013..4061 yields 1.13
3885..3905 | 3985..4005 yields 1.17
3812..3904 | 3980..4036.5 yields 1.10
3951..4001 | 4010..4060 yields 1.16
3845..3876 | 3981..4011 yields 1.05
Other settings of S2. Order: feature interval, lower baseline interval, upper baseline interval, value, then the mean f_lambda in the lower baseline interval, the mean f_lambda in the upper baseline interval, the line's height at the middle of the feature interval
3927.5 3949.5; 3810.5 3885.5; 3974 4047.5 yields 0.26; 7.55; 7.42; 7.48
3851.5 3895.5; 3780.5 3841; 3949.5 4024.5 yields 0.06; 7.85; 7.06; 7.57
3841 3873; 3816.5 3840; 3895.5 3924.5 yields 0.02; 7.56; 7.76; 7.63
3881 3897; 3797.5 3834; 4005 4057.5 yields 0.19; 7.93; 7.58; 7.81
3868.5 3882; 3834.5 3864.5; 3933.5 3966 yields -0.11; 7.05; 6.6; 6.94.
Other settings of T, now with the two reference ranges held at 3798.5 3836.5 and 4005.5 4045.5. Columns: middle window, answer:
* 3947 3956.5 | -0.02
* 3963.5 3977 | 0.44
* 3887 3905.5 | 0.15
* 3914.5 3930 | 0.02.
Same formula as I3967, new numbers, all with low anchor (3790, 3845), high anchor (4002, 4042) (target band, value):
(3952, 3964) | 0.03 mag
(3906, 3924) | -0.06 mag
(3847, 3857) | -0.04 mag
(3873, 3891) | 0.06 mag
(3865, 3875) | -0.01 mag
